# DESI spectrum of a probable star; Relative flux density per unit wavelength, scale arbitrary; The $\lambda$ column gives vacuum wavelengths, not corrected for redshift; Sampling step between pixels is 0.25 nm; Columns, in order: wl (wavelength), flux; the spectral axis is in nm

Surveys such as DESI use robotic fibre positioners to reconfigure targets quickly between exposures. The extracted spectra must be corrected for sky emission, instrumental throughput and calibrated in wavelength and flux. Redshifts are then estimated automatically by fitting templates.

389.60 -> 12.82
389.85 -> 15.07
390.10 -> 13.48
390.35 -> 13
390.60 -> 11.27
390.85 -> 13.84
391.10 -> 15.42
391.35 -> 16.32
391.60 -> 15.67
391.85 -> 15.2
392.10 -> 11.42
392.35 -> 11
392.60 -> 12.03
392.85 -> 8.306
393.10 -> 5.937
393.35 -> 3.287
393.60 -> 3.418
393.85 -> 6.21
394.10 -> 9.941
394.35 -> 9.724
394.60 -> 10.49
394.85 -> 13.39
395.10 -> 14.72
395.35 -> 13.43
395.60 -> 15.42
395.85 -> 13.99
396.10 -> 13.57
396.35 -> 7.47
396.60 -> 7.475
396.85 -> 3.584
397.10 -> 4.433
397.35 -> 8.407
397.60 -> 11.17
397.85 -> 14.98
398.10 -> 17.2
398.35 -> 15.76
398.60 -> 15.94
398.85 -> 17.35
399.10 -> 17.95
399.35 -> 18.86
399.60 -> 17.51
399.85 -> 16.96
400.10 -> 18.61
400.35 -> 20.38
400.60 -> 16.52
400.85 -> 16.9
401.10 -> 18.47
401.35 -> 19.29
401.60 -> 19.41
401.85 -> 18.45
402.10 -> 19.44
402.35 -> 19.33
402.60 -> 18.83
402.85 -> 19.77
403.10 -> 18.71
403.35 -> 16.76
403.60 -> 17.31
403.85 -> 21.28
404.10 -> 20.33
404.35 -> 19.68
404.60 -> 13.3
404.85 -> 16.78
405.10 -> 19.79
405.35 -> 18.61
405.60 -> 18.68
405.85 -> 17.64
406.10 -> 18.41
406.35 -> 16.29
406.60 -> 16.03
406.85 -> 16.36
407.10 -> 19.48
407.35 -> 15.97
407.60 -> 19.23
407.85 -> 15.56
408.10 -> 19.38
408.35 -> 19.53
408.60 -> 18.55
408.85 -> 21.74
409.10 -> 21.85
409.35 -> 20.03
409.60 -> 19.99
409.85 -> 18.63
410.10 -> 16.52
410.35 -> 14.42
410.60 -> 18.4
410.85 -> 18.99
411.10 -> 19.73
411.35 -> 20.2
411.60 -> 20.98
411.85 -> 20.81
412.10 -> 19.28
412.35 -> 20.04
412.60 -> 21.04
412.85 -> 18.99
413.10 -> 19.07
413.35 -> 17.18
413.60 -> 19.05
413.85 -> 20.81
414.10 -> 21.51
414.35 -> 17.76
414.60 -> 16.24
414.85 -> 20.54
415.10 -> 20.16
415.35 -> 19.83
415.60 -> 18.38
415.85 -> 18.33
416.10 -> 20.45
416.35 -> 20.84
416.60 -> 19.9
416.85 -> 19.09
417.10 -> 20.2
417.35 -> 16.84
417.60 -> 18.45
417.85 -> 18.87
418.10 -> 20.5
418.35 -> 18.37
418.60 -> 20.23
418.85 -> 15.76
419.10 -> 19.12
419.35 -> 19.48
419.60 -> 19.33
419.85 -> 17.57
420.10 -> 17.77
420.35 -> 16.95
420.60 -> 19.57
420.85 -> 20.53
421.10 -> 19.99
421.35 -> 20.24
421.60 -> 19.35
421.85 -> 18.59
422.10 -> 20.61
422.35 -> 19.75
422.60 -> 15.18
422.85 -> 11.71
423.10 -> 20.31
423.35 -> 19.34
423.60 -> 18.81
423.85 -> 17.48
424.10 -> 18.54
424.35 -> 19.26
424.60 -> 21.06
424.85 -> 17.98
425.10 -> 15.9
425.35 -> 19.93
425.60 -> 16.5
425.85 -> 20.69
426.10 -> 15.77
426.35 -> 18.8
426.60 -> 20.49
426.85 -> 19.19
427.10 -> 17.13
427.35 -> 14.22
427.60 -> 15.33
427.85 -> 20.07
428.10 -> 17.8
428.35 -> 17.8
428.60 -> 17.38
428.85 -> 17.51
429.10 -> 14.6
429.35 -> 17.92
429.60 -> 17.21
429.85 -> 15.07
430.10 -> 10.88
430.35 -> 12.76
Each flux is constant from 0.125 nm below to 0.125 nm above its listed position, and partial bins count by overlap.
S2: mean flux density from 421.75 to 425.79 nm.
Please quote 18.2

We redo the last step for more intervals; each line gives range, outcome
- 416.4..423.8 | 18.7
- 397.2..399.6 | 15.3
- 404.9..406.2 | 18.5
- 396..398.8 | 11.1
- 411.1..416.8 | 19.6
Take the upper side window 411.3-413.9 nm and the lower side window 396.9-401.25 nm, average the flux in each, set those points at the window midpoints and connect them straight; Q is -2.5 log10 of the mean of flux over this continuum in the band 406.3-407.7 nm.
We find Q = 0.05 mag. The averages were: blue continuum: 15.5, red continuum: 19.7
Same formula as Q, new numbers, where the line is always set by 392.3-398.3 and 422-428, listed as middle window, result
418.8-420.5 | -0.09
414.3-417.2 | -0.24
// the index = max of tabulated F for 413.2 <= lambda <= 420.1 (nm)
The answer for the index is 21.51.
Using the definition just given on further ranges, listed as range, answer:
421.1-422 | 20.24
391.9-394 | 12.03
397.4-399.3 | 17.95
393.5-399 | 17.35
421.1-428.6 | 21.06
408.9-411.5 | 21.85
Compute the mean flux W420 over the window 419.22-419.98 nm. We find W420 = 18.8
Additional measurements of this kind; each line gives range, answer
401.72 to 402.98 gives 19.2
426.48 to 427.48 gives 17.7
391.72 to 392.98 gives 11.6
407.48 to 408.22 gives 18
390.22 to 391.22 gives 13.4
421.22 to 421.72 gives 19.8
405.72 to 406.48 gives 17.4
